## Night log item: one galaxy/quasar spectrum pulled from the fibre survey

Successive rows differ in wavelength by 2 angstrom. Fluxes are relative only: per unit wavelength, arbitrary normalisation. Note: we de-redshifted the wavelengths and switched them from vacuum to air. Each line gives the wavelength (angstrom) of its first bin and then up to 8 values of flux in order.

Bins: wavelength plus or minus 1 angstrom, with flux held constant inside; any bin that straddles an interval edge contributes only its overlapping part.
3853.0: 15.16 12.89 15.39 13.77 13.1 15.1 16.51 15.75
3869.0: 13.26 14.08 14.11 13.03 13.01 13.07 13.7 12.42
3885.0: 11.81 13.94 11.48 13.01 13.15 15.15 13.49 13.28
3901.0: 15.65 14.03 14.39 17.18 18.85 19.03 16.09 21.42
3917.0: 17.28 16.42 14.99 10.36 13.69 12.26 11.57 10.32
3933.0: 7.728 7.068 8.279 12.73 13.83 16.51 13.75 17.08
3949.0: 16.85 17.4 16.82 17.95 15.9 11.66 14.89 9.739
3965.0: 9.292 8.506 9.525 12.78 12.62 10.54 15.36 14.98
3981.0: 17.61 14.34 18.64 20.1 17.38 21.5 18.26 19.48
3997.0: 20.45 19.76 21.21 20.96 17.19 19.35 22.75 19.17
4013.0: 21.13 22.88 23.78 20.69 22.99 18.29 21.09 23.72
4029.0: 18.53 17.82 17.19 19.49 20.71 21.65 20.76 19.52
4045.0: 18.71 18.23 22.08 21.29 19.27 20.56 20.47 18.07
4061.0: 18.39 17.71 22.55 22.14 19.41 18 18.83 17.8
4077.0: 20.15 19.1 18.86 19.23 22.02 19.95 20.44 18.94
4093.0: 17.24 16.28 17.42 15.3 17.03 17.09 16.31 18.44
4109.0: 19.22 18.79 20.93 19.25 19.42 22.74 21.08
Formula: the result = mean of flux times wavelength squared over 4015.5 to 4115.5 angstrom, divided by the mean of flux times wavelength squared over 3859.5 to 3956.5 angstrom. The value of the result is 1.5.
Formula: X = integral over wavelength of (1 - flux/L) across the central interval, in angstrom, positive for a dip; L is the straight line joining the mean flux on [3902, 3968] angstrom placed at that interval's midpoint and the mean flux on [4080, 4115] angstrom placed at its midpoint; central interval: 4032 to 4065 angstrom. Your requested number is -5.0 angstrom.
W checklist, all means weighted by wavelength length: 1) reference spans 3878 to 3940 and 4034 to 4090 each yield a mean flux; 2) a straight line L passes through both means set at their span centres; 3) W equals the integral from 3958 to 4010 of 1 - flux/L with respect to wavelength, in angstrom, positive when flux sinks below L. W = 2.2 angstrom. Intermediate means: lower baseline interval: 13.7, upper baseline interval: 19.8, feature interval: 16.1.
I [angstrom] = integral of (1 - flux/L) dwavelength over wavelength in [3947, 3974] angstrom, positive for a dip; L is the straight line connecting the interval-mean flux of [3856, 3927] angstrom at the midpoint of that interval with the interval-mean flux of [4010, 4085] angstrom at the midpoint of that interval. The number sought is 5.4 angstrom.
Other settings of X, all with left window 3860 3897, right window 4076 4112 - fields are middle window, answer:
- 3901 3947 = 1.64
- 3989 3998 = -1.91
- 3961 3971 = 3.47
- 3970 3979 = 1.55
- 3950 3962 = -0.32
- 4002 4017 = -3.76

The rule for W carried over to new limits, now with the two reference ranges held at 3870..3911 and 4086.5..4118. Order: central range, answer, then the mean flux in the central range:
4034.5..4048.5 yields -2.4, 20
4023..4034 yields -1.8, 19.5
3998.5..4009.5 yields -2.6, 20.1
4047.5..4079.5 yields -4.2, 19.7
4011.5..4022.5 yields -3.6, 22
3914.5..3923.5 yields -0.9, 16.1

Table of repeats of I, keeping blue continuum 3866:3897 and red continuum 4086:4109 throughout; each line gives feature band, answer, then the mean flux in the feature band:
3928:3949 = 3.53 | 12.1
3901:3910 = -1.41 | 16.1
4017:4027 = -3.17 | 21.4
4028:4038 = -1.40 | 18.7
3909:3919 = -3.02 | 18.3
